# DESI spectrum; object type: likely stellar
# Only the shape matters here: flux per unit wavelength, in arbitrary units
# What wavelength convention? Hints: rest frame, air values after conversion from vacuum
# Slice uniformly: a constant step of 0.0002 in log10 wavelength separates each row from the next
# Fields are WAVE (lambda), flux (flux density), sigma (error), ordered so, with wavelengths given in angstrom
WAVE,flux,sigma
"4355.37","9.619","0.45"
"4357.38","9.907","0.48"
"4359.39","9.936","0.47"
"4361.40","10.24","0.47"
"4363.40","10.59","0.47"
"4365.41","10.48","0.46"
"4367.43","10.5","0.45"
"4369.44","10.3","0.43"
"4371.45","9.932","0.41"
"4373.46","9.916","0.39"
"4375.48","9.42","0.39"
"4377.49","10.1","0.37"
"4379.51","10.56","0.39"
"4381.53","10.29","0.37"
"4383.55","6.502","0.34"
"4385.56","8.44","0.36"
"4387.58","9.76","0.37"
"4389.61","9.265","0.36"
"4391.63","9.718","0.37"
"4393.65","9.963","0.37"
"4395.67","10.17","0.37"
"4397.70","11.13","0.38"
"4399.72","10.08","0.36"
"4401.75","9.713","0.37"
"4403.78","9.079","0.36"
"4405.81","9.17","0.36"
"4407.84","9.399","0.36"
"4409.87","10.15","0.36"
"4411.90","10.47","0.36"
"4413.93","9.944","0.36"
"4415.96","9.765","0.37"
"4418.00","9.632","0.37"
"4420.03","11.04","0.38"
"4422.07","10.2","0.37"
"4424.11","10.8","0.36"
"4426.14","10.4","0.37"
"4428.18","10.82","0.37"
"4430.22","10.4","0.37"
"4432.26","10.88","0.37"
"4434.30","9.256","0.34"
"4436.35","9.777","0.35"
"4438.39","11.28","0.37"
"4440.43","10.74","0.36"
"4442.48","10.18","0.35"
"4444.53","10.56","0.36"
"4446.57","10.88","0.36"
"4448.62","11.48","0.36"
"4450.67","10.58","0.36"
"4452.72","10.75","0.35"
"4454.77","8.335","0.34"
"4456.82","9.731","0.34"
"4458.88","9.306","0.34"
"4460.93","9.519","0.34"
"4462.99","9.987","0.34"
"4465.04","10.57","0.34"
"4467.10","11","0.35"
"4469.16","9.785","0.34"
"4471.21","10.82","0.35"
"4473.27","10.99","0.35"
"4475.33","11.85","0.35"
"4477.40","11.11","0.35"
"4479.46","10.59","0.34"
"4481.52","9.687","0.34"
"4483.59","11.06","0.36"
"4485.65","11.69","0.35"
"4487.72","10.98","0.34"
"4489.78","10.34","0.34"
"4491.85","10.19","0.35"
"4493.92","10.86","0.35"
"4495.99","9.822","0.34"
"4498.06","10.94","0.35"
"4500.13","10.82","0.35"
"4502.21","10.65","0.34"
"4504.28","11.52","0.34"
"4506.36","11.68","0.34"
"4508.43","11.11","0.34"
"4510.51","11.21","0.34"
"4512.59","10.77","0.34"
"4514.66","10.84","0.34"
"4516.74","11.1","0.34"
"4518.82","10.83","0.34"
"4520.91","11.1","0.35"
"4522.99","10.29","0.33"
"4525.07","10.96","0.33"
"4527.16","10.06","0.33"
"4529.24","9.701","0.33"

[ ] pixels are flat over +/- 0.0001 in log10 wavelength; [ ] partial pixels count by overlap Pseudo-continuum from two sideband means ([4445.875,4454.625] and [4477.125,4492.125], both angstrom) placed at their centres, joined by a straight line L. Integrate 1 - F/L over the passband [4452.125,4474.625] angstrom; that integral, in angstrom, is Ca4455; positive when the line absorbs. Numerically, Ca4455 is 1.26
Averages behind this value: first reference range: 10.7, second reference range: 10.7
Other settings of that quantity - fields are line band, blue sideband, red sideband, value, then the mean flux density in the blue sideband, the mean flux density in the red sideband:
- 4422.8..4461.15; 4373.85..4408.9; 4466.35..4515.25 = -0.4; 9.58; 10.8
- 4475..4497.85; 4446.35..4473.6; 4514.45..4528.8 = -0.6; 10.2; 10.7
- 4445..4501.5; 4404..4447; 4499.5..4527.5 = 0.6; 10.2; 10.9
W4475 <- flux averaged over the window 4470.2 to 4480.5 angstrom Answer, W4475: 11.1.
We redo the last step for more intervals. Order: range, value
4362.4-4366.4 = 10.5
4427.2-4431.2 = 10.6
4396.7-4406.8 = 9.83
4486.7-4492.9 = 10.5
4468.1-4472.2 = 10.3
